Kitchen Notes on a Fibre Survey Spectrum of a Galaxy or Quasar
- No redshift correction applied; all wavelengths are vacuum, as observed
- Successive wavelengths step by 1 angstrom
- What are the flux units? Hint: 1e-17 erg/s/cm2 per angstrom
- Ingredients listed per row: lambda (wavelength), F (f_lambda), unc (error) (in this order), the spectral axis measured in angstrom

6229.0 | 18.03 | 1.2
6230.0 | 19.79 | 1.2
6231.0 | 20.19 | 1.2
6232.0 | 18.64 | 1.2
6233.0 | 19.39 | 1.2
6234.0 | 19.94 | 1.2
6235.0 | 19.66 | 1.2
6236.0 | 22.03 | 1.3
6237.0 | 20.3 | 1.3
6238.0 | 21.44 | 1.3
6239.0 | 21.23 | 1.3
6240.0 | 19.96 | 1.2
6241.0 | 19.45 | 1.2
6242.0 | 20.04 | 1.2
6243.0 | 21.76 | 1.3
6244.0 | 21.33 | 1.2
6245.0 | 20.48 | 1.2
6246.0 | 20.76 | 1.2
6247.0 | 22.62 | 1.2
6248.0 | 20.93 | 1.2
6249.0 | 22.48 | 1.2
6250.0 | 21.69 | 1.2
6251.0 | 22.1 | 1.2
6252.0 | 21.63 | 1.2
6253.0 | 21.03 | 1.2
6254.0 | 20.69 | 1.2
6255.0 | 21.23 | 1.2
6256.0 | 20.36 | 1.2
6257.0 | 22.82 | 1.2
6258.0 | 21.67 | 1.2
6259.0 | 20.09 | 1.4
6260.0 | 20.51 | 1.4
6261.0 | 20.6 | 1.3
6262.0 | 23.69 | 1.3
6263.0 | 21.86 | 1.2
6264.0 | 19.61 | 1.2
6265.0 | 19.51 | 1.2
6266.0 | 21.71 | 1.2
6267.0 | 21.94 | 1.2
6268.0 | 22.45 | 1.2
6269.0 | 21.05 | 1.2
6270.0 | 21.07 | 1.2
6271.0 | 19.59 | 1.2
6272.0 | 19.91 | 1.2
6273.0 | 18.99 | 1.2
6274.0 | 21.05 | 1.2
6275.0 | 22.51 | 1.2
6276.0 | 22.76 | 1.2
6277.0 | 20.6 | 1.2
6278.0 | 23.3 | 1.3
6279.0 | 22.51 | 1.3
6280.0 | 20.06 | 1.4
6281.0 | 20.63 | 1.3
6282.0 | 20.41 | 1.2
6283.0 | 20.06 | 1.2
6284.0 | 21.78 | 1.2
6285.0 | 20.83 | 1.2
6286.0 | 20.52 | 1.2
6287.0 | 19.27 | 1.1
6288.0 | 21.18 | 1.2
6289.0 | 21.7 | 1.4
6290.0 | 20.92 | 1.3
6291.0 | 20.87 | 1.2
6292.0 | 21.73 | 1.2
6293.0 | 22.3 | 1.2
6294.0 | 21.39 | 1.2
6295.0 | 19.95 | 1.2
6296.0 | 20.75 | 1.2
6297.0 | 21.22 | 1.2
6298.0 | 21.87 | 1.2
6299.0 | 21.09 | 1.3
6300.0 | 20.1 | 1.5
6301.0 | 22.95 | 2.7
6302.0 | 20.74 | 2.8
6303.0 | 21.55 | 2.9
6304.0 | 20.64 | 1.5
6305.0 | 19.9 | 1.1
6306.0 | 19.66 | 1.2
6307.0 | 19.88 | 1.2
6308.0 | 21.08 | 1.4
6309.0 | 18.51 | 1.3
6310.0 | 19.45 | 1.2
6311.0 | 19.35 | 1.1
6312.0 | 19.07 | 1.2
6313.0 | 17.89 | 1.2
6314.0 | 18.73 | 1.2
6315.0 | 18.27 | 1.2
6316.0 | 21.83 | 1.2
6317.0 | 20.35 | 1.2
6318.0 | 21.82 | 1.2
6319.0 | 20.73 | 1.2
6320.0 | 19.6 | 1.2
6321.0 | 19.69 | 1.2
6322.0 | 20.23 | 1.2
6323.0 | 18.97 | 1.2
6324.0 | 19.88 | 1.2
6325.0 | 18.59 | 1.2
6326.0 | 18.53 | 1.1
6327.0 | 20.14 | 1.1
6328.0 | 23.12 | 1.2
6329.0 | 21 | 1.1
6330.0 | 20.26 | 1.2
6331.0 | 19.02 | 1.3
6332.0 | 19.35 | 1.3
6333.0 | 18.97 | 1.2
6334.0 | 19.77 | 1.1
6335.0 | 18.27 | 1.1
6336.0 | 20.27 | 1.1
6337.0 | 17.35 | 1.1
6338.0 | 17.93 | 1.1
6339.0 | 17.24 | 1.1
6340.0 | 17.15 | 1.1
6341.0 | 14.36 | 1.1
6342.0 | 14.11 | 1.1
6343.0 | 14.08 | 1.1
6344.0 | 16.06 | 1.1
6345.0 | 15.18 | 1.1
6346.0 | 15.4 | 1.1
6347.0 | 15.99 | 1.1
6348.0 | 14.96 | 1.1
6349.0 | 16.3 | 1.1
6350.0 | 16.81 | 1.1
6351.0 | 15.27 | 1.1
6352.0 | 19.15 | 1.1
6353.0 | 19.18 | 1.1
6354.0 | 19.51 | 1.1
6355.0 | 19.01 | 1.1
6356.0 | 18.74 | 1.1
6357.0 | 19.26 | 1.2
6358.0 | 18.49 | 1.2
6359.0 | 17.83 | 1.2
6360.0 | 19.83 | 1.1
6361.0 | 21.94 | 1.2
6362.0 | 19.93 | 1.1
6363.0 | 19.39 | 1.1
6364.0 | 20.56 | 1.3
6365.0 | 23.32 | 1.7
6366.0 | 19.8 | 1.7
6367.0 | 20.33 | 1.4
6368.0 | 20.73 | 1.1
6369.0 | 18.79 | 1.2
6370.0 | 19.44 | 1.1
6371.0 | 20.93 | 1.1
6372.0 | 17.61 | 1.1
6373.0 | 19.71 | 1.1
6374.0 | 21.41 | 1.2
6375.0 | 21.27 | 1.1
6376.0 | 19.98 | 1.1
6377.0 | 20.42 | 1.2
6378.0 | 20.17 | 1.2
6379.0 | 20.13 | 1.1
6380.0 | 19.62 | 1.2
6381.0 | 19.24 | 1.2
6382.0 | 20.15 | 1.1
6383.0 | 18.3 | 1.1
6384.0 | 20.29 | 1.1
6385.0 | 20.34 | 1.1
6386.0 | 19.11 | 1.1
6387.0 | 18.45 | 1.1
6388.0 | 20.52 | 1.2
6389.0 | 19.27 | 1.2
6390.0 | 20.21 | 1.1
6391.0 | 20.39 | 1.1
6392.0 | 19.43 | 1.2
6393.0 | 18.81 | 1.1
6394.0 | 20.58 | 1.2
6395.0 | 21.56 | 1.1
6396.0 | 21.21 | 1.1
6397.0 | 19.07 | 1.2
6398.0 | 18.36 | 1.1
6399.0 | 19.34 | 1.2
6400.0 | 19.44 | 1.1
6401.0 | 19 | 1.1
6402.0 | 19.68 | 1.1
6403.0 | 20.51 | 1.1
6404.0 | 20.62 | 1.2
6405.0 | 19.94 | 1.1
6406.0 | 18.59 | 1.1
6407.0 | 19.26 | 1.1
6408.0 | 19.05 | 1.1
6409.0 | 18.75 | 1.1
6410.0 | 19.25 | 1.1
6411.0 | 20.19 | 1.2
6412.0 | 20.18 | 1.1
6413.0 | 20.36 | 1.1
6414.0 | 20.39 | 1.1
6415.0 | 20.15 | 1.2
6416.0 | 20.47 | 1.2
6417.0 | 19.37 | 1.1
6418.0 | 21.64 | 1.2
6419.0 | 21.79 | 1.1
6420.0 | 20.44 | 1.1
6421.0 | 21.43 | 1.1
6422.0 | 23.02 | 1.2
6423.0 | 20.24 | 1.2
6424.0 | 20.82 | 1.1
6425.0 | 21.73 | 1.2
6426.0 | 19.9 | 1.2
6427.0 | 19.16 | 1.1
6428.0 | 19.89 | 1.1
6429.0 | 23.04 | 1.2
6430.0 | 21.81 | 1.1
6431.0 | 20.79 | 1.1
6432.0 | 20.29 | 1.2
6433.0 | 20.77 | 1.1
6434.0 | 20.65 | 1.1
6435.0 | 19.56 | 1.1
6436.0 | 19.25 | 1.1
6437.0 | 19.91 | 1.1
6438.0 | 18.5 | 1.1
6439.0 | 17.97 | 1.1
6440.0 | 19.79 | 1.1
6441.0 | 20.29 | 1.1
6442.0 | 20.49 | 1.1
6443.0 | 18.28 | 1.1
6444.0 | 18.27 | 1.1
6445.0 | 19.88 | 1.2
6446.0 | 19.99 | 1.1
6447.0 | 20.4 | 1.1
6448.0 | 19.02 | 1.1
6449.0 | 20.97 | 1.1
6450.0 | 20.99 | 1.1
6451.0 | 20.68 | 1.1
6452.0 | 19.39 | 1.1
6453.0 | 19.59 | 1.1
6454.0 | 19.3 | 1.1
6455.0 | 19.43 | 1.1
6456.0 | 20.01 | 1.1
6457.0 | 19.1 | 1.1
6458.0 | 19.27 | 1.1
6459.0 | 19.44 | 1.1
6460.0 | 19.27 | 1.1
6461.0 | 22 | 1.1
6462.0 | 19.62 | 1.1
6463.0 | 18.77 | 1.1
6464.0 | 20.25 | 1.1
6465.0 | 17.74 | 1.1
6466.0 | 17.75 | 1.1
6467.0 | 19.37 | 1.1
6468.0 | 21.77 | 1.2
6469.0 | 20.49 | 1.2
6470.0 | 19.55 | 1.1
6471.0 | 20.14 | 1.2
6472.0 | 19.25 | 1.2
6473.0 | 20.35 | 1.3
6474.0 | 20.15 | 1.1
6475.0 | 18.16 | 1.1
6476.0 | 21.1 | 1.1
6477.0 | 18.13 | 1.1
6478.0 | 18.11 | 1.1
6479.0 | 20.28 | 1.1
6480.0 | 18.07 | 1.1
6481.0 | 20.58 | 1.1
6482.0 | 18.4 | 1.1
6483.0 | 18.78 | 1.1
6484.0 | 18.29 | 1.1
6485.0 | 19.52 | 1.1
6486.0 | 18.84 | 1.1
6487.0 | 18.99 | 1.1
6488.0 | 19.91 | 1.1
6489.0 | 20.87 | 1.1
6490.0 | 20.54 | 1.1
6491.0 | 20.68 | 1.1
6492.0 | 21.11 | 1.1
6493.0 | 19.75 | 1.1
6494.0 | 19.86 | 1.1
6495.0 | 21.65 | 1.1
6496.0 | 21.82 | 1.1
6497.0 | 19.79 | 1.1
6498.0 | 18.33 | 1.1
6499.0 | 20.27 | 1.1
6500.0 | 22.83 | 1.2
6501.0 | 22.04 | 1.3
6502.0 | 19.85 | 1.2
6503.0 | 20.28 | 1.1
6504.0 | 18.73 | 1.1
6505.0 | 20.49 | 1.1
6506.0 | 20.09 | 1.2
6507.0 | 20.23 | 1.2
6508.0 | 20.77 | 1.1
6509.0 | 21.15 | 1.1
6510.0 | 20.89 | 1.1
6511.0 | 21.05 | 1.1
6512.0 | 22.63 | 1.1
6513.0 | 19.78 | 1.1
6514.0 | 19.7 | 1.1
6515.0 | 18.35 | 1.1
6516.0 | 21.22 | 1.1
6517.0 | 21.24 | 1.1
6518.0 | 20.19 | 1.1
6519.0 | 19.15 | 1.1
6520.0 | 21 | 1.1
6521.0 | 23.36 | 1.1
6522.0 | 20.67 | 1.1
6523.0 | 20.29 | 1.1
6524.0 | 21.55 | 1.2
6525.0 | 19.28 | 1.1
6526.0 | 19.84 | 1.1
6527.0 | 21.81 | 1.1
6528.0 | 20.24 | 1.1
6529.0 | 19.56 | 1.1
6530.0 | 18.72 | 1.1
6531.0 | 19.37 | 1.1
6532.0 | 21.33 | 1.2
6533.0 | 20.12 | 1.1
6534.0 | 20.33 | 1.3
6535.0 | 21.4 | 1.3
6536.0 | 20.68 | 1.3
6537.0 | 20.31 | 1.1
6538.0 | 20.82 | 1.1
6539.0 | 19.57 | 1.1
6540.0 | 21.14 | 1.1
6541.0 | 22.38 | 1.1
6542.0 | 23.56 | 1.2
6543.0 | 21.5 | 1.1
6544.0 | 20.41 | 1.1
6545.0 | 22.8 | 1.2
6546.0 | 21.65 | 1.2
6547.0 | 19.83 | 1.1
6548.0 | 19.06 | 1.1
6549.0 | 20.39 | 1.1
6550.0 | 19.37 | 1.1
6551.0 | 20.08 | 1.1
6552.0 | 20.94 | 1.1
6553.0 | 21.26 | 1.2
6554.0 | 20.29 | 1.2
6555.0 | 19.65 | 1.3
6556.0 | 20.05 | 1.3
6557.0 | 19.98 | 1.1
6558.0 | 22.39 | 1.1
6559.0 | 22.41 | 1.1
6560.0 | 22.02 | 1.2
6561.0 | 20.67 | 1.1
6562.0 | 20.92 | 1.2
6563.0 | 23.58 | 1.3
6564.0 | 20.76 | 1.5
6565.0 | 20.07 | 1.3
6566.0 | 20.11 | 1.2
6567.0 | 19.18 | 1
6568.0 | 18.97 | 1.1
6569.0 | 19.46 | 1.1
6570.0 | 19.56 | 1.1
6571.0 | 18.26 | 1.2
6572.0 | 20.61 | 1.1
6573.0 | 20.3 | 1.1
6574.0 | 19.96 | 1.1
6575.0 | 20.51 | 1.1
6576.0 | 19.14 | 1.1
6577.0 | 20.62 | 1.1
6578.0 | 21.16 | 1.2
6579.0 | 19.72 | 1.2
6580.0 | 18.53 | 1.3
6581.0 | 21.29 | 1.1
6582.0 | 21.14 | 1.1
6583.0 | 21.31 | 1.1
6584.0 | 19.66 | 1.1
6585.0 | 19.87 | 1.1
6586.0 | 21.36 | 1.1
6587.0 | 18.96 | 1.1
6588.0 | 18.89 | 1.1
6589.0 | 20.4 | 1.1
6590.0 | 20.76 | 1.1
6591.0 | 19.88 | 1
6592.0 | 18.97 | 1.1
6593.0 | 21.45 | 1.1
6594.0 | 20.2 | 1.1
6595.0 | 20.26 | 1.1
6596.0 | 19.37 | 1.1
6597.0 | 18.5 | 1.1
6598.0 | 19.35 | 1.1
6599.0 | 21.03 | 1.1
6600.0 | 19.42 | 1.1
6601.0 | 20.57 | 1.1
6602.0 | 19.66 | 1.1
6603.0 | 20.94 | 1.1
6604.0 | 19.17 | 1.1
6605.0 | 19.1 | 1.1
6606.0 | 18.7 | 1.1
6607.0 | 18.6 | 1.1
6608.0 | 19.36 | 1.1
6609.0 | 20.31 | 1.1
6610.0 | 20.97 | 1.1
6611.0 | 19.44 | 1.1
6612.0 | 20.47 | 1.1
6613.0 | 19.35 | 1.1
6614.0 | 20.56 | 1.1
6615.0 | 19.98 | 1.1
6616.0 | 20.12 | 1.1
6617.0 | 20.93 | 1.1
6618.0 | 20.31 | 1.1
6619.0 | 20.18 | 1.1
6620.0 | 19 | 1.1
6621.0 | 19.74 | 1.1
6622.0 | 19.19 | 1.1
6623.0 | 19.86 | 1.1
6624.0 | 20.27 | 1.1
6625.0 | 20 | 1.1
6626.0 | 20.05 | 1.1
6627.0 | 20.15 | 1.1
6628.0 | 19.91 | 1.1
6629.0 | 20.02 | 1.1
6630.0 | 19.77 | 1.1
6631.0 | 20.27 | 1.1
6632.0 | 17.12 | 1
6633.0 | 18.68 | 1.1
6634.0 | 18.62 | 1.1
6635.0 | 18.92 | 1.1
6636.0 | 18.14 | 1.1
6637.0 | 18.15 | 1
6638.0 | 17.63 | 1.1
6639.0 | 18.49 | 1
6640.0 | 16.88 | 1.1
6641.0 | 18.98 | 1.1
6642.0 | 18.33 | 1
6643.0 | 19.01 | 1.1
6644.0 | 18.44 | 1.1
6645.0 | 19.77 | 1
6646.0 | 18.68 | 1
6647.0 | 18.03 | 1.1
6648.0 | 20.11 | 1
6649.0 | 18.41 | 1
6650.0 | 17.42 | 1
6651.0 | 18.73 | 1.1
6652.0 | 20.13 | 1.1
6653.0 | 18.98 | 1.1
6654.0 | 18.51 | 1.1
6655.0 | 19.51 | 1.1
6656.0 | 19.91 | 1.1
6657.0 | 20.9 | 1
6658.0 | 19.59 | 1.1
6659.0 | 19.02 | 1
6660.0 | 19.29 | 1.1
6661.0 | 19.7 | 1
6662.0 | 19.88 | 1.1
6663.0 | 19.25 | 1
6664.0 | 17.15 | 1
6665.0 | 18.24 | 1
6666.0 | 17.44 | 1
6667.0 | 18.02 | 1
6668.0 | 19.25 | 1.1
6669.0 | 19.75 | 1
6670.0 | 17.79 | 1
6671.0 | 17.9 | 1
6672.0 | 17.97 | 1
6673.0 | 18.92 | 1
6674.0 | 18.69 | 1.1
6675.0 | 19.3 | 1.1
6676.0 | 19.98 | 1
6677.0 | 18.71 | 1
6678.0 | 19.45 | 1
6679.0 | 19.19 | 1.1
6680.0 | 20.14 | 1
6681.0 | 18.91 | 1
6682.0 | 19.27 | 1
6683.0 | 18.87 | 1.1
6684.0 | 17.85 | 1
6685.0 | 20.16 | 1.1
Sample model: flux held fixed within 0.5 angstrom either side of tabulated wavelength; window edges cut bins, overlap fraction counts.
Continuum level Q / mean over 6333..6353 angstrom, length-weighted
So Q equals 16.7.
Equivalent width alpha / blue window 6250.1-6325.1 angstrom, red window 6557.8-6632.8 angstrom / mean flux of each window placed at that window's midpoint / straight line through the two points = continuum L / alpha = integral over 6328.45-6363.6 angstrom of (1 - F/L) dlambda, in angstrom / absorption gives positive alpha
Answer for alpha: 4.56 angstrom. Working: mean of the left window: 20.7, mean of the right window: 20.1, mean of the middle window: 17.9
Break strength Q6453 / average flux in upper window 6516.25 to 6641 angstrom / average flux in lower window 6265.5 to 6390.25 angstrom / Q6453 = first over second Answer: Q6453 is 1.02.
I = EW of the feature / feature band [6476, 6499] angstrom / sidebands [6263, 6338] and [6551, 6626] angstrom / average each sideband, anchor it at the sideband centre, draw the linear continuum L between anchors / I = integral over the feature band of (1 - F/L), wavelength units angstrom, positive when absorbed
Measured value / 0.6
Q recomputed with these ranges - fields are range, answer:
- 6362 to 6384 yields 20.1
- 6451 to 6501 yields 19.8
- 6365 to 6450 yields 20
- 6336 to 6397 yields 18.9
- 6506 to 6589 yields 20.5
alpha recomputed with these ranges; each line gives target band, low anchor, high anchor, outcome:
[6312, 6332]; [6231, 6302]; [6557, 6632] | 0.9 angstrom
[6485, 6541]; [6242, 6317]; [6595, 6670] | -1.8 angstrom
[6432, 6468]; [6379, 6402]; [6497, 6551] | 0.8 angstrom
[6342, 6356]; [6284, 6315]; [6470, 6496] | 2.5 angstrom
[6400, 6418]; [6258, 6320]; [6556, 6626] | 0.6 angstrom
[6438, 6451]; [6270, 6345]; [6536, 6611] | 0.3 angstrom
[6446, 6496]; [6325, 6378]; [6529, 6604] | -0.2 angstrom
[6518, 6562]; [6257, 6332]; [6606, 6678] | -2.5 angstrom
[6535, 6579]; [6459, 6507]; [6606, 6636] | -1.9 angstrom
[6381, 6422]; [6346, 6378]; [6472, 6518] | -1.0 angstrom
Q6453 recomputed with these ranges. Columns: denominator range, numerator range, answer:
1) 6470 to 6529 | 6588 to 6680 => 0.96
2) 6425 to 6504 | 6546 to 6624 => 1.01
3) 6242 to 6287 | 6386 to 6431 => 0.95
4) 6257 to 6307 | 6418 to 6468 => 0.95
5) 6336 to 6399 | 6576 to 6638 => 1.05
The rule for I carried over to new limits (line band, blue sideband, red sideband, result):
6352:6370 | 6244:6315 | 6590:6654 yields 0.7 angstrom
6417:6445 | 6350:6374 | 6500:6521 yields -0.5 angstrom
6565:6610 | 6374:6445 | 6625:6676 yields -1.6 angstrom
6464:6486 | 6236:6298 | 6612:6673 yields 0.7 angstrom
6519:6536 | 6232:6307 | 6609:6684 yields -0.7 angstrom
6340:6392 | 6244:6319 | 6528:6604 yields 4.8 angstrom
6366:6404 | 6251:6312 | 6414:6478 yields 1.0 angstrom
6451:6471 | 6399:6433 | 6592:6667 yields 0.5 angstrom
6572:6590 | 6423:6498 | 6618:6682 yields -0.8 angstrom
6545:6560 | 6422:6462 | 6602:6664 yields -0.8 angstrom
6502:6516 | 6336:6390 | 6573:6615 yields -0.6 angstrom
